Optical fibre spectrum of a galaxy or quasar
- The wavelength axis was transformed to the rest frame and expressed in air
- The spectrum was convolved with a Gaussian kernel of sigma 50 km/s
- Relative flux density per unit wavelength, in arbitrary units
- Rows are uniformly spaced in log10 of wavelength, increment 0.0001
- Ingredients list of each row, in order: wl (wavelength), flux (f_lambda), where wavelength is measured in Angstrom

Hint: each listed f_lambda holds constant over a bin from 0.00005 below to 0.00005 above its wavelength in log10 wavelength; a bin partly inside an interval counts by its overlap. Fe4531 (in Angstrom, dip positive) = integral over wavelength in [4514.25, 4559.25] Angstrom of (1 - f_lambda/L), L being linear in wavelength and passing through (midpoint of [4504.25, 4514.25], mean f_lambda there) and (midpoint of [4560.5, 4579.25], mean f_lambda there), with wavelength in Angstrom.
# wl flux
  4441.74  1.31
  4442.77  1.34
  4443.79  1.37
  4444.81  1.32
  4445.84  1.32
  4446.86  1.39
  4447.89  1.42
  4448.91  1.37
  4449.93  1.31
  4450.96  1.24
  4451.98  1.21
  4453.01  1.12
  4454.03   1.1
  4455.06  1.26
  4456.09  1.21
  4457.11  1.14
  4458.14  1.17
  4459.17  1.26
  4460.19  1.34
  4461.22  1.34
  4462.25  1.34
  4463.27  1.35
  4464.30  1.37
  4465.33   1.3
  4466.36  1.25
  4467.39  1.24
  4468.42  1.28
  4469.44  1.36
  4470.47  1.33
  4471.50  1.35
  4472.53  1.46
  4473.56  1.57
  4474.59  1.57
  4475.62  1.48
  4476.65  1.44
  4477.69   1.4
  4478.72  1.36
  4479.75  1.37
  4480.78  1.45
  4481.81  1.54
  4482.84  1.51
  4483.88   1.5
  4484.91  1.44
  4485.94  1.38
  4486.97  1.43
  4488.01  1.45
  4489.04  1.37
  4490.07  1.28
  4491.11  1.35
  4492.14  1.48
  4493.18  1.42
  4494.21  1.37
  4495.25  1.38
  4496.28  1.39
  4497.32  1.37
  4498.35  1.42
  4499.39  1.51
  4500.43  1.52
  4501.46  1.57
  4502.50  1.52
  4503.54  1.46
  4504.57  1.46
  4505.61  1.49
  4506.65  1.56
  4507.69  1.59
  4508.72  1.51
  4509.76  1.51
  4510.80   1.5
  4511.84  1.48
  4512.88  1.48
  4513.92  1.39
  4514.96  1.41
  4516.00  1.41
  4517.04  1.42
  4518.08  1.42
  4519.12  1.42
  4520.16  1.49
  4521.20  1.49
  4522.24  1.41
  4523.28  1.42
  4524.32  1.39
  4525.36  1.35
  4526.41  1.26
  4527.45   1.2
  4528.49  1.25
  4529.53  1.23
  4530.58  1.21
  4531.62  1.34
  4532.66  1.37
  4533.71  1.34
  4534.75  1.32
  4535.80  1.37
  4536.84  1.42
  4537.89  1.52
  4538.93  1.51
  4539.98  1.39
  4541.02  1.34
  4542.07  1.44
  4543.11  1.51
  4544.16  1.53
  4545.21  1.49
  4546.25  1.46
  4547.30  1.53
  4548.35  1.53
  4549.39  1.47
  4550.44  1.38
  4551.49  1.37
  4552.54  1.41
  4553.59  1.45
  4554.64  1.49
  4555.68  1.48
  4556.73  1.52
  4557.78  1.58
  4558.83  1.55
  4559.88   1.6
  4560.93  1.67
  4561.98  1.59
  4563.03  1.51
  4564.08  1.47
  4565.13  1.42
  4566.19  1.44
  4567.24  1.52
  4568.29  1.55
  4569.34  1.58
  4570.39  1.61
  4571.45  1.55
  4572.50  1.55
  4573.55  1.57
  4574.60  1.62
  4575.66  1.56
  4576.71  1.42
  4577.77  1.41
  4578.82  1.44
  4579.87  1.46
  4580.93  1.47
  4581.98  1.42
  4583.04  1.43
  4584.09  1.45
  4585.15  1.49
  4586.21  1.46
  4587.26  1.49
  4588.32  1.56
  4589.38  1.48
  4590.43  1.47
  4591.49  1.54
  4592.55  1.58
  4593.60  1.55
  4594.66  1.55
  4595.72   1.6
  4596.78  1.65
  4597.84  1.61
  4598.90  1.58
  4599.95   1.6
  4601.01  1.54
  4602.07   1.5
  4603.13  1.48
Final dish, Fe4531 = 2.9 Angstrom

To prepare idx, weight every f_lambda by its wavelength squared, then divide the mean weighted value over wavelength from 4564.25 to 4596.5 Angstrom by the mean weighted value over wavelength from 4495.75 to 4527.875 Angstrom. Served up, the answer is 1.1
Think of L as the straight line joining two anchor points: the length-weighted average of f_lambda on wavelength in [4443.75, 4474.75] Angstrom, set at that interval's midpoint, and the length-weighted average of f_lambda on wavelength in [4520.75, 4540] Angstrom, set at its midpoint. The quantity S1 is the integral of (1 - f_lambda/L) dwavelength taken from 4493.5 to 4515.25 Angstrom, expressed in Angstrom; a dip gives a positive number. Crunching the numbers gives -2.2 Angstrom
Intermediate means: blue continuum 1.31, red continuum 1.36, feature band 1.47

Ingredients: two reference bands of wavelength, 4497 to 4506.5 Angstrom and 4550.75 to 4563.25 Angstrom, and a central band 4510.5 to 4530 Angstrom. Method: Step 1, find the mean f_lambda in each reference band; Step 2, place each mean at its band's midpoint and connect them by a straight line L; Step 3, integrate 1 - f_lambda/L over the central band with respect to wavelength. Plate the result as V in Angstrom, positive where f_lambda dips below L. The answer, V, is 1.4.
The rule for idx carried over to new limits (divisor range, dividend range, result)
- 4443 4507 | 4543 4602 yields 1.15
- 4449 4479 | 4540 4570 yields 1.18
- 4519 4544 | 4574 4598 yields 1.12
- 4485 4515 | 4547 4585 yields 1.07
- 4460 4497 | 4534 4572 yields 1.10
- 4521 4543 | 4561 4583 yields 1.13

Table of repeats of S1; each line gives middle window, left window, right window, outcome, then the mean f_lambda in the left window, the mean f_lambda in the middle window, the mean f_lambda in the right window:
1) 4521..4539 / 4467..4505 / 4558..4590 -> 1.5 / 1.43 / 1.35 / 1.51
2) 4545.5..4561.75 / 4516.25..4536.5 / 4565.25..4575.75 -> -0.3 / 1.35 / 1.5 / 1.55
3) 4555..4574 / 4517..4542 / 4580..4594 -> -1.3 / 1.37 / 1.54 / 1.49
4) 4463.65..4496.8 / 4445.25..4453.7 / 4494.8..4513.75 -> -0.1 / 1.29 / 1.4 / 1.48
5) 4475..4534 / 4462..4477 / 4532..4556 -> -0.6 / 1.38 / 1.42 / 1.44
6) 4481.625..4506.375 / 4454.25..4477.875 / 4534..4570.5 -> -1.0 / 1.34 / 1.44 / 1.48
